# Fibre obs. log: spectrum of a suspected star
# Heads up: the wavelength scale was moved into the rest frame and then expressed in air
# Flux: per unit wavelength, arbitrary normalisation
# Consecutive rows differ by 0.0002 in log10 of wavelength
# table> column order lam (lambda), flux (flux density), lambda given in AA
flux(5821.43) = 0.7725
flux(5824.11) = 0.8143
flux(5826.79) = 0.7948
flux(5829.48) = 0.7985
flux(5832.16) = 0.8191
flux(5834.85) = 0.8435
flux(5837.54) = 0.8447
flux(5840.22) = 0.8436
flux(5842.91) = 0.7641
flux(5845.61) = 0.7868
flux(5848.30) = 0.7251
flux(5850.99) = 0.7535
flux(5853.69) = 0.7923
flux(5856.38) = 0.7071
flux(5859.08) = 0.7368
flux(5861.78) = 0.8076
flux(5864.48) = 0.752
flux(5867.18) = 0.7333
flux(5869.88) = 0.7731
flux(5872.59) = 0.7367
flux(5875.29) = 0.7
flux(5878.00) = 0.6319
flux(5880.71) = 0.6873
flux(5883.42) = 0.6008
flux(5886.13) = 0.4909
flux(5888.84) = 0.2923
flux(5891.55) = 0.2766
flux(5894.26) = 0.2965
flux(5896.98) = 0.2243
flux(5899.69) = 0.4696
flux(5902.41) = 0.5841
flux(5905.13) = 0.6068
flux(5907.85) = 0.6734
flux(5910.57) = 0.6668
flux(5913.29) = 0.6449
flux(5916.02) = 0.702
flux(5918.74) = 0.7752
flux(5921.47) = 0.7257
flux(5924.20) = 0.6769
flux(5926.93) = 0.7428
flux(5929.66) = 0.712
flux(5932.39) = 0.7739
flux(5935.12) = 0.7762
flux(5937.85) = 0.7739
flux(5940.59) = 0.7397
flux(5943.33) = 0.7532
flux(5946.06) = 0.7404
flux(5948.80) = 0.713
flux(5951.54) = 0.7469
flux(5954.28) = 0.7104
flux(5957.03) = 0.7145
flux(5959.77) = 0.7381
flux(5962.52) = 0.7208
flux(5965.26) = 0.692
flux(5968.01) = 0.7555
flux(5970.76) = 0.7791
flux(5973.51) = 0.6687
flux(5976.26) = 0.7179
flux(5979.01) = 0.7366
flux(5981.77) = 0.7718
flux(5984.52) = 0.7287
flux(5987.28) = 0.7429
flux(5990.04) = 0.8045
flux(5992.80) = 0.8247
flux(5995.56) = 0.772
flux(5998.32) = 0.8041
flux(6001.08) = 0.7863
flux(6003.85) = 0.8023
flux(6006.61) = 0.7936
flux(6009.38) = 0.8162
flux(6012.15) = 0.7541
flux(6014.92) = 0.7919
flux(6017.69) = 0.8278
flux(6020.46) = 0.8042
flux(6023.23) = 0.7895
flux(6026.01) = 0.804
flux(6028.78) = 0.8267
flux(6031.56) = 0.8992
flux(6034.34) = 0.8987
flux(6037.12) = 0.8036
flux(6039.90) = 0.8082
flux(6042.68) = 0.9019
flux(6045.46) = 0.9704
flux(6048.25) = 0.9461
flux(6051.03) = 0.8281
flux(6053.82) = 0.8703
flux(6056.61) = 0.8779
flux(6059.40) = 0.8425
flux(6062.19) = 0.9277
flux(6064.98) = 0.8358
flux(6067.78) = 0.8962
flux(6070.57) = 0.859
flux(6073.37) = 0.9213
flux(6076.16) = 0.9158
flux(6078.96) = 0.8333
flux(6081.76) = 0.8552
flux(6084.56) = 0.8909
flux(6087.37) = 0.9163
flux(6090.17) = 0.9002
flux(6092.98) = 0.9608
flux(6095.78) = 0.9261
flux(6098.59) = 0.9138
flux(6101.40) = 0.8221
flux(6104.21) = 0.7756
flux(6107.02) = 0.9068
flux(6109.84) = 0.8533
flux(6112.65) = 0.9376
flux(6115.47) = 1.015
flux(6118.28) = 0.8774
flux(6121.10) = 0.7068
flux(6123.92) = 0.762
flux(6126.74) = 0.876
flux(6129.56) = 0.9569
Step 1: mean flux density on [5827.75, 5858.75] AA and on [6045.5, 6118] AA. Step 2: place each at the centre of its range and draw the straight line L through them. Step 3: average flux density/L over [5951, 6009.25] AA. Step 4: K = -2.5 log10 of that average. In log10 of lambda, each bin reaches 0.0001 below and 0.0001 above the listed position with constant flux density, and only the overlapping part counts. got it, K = 0.13 mag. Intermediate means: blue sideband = 0.787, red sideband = 0.89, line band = 0.754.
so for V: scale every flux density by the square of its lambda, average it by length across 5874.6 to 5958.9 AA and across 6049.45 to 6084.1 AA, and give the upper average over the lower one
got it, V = 1.45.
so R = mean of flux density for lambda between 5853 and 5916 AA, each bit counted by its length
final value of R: 0.604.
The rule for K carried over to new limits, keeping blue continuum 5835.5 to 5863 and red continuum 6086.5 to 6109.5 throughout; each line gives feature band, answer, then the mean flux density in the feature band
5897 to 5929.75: 0.242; 0.645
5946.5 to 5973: 0.138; 0.728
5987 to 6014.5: 0.070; 0.792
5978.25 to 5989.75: 0.119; 0.751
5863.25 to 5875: 0.060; 0.745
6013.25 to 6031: 0.057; 0.811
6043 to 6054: -0.051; 0.907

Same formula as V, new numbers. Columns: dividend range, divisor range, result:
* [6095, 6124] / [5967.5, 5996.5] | 1.20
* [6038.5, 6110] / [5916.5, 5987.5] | 1.25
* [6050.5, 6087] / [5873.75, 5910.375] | 1.82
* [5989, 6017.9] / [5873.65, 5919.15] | 1.51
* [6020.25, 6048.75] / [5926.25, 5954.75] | 1.19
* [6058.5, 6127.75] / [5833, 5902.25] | 1.46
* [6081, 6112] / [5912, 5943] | 1.28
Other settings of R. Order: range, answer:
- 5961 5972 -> 0.736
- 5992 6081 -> 0.845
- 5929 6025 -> 0.76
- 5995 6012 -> 0.794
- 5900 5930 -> 0.674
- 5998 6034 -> 0.81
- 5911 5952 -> 0.731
